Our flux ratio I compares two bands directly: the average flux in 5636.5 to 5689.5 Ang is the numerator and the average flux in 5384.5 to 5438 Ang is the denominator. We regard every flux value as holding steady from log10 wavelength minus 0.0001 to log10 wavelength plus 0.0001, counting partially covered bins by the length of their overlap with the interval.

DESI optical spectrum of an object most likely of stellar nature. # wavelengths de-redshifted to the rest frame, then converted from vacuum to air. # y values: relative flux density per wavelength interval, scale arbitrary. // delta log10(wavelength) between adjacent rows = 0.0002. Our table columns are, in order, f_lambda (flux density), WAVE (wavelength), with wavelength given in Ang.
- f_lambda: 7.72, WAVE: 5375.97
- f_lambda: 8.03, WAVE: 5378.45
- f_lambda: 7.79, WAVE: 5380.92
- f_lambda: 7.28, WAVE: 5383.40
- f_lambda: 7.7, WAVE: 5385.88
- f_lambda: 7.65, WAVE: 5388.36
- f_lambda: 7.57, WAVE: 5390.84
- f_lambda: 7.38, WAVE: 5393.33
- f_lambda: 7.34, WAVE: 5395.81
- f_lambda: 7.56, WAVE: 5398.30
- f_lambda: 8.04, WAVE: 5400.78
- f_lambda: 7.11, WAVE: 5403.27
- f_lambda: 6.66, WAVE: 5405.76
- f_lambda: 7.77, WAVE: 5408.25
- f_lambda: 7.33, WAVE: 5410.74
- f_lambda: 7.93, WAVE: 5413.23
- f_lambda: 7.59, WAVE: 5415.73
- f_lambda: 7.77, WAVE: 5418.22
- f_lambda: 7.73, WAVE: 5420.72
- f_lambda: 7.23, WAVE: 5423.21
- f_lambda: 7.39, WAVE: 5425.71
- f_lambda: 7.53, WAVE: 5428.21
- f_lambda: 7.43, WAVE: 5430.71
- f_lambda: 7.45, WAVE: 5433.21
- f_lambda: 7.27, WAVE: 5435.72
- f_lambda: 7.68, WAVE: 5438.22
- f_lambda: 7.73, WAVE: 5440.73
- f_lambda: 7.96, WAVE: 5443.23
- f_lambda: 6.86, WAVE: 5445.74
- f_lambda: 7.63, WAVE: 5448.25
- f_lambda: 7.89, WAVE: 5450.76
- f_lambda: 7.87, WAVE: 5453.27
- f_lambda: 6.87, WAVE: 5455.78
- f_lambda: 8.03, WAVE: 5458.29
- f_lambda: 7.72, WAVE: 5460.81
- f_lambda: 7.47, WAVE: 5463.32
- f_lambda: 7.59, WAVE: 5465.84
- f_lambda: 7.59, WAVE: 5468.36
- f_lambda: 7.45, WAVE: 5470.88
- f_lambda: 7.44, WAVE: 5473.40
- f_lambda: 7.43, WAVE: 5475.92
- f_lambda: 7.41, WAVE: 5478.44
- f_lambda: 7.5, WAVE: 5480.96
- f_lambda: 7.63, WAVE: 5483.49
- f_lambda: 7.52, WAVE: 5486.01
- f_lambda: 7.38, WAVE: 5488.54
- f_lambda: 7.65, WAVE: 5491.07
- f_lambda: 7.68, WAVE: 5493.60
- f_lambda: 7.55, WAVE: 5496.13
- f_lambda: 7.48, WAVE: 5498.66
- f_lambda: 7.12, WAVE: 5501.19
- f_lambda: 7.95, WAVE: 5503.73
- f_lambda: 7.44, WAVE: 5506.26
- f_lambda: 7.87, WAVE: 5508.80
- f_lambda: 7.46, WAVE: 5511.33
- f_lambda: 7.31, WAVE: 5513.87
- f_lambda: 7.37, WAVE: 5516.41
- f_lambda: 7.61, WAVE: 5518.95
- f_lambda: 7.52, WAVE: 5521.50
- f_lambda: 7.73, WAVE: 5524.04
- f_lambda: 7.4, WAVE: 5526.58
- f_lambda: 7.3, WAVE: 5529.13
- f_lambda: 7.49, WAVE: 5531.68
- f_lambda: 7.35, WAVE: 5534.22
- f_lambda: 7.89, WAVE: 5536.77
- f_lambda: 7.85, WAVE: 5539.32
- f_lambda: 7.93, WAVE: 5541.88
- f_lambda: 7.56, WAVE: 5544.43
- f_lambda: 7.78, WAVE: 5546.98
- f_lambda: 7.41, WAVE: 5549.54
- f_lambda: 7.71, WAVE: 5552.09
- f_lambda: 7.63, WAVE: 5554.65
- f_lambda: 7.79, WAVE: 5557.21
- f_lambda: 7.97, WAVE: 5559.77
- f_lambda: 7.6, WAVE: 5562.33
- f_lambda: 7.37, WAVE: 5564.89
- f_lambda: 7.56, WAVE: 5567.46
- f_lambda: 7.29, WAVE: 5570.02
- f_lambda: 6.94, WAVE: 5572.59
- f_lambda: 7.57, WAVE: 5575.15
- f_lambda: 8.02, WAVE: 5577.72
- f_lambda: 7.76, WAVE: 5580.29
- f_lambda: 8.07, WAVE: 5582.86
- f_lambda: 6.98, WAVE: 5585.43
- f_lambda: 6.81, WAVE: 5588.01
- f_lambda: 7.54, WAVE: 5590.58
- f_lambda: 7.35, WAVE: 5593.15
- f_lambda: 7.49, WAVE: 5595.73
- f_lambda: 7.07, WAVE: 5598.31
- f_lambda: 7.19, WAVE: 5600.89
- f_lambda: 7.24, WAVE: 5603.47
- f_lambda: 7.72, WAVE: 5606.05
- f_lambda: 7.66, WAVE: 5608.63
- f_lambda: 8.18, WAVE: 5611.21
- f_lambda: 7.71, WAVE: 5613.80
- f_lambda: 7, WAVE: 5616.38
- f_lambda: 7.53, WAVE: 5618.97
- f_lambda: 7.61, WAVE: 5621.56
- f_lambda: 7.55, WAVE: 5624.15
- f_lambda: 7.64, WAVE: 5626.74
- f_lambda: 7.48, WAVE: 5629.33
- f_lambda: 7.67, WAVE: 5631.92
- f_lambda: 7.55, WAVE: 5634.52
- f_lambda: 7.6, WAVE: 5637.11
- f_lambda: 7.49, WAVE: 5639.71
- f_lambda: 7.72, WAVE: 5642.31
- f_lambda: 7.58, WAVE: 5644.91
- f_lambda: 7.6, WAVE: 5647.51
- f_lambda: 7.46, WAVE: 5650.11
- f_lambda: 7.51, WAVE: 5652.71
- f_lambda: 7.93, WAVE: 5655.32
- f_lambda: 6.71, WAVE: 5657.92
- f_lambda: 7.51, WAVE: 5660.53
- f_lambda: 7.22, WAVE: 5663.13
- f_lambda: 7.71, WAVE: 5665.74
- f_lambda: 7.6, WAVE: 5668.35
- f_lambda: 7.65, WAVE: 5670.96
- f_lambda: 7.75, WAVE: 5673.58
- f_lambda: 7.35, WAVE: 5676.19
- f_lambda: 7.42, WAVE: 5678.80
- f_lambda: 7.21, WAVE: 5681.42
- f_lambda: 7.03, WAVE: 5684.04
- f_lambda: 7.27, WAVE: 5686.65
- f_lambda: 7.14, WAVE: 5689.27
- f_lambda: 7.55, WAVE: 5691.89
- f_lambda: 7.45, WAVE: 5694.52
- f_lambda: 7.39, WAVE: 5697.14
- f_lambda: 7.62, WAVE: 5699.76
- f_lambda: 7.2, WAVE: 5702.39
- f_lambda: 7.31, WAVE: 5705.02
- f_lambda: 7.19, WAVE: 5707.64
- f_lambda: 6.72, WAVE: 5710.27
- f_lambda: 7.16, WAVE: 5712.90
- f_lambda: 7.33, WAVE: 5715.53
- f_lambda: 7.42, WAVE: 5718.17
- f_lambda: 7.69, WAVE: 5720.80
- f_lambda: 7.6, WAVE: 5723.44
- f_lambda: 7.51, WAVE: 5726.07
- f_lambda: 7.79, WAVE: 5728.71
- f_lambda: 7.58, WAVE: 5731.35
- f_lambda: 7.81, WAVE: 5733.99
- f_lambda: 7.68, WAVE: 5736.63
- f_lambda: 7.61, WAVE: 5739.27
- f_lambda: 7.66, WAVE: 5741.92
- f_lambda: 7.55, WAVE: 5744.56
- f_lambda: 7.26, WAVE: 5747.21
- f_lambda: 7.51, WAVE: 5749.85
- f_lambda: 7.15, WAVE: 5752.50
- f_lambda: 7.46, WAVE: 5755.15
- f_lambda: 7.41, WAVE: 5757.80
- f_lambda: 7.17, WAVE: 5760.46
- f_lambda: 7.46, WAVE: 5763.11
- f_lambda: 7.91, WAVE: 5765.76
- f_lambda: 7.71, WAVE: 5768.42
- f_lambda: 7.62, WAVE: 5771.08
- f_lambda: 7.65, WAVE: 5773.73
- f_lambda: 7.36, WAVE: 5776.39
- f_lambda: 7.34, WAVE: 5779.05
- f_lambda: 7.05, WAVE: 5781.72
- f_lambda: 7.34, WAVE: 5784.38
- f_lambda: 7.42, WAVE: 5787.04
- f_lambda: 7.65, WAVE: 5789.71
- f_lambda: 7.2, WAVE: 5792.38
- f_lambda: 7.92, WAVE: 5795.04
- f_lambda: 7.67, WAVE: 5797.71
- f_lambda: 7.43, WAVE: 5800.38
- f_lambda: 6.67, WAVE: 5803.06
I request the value 0.99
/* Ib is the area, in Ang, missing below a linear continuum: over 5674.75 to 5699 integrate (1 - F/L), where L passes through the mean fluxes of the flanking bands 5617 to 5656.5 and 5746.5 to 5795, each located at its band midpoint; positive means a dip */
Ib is 0.67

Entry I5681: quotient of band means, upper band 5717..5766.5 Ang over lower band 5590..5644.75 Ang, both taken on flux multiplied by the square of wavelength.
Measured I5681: 1.05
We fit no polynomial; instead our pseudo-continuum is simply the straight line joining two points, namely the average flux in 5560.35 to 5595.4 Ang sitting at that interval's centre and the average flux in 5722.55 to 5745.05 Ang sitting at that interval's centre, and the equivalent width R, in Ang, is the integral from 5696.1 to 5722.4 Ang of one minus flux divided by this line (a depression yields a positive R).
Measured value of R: 1.1 Ang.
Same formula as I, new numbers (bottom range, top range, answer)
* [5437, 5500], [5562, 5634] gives 0.99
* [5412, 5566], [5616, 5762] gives 0.98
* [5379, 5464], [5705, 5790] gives 0.99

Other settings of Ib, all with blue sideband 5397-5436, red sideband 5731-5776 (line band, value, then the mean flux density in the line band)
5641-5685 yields 0.3 Ang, 7.47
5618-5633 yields -0.1 Ang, 7.58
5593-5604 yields 0.4 Ang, 7.26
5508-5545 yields -0.3 Ang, 7.57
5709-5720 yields 0.5 Ang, 7.18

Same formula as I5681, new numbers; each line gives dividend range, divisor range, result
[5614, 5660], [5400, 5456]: 1.08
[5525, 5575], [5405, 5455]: 1.05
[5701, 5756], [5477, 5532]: 1.07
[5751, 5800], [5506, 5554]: 1.07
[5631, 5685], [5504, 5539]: 1.04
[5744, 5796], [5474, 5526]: 1.09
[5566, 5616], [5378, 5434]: 1.06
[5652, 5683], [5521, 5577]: 1.03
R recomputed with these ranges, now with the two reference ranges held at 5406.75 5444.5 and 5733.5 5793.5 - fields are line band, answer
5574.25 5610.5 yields 0.3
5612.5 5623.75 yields 0.1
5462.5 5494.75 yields 0.2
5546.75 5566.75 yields -0.3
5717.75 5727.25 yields -0.1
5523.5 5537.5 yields 0.1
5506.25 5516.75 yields 0.1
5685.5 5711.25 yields 0.7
